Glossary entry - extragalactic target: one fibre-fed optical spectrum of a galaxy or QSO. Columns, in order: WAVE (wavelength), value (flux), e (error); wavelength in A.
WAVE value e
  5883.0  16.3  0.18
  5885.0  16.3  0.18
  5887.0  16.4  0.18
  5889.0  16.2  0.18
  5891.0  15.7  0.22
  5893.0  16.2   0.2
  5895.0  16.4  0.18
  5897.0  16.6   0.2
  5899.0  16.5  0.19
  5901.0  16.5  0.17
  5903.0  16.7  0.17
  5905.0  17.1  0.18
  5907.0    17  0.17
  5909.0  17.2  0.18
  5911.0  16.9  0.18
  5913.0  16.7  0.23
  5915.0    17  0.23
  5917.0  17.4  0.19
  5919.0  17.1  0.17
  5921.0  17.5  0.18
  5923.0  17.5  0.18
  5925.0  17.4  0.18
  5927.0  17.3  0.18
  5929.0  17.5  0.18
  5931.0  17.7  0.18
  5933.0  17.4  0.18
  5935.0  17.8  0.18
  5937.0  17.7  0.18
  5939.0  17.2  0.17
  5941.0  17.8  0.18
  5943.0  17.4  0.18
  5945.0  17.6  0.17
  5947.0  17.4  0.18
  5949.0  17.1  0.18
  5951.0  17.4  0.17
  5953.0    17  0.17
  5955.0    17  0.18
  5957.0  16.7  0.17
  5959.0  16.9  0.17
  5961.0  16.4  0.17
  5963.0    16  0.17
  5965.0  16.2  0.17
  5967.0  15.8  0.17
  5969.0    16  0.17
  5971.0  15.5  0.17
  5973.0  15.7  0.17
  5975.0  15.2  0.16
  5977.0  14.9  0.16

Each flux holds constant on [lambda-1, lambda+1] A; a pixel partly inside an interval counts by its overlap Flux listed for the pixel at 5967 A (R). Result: 15.8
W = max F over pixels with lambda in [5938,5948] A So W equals 17.8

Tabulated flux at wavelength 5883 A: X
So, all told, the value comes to 16.3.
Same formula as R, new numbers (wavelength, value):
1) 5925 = 17.4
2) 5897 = 16.6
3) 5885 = 16.3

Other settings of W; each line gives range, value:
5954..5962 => 17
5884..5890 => 16.4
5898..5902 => 16.5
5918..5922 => 17.5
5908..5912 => 17.2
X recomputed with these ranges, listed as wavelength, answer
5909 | 17.2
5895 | 16.4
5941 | 17.8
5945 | 17.6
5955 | 17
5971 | 15.5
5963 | 16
